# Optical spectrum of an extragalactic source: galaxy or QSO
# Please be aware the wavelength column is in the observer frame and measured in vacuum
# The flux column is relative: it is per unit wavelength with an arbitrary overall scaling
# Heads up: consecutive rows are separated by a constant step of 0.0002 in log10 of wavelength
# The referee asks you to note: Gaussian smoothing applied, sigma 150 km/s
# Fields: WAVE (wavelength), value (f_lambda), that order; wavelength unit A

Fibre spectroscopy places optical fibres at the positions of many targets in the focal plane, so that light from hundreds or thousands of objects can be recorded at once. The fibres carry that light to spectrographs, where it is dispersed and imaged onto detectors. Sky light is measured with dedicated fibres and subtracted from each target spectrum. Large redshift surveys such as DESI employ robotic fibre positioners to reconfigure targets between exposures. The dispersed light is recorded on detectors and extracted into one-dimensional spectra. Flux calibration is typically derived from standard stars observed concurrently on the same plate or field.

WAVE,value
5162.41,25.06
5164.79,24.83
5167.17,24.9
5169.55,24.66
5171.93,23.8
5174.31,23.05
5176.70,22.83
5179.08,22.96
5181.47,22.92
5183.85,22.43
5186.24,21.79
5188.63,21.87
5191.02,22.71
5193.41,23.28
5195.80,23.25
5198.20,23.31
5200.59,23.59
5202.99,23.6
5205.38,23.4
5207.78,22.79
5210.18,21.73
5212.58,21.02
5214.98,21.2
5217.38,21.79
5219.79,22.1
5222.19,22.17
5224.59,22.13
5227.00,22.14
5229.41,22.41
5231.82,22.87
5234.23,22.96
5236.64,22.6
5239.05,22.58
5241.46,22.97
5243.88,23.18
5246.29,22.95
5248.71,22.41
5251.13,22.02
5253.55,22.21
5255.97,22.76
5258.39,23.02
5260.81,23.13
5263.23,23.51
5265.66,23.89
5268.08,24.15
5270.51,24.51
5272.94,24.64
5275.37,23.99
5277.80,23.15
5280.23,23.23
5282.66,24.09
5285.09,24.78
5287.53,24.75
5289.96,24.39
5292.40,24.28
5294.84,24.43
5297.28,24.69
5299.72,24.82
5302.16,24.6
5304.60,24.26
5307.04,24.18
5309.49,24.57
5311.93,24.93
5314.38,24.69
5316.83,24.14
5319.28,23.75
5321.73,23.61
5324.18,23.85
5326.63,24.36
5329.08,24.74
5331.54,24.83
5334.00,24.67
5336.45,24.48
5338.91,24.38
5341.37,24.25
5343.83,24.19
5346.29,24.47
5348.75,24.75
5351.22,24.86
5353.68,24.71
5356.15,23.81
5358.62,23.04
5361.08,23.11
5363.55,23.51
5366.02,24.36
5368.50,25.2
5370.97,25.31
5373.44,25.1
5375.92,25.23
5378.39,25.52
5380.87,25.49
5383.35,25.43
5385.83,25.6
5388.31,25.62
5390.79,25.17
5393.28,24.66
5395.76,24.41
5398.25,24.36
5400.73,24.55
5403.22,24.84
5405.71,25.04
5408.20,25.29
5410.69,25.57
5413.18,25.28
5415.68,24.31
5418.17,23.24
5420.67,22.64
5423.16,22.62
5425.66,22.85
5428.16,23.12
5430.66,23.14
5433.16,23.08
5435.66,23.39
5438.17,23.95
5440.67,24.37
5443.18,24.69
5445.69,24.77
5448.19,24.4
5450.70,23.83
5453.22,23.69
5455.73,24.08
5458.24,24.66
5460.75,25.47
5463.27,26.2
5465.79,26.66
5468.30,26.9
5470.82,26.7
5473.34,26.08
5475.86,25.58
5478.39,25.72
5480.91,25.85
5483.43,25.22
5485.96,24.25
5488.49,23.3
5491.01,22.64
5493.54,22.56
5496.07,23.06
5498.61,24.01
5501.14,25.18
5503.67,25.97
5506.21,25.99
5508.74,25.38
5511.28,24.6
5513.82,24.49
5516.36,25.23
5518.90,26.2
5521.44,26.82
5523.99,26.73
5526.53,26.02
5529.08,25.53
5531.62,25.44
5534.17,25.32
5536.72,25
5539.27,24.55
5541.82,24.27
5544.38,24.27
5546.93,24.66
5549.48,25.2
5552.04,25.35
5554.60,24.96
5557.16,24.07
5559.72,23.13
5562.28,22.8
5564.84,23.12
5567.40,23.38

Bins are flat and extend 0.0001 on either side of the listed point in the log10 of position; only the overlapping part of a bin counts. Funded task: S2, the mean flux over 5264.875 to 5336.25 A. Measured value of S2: 24.3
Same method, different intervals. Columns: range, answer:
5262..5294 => 24.1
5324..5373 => 24.4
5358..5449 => 24.4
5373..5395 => 25.3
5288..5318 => 24.5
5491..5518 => 24.6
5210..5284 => 22.8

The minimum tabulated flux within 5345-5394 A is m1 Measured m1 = 23.04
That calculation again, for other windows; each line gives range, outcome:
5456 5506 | 22.56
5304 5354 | 23.61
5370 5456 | 22.62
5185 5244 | 21.02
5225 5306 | 22.02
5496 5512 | 23.06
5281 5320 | 23.75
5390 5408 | 24.36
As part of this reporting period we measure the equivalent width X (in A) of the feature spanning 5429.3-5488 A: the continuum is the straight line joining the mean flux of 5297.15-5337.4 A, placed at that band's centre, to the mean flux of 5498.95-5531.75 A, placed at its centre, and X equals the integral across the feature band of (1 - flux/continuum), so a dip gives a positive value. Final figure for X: 0.94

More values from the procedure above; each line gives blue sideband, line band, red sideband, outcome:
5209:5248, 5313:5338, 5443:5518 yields -1.1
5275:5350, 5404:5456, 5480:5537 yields 1.6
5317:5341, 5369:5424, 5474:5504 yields -1.0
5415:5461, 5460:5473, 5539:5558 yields -1.3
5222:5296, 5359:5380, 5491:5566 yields -0.6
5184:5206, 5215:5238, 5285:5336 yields 1.0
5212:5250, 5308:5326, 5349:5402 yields -0.3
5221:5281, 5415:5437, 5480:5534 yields 1.1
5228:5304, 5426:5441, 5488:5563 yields 0.6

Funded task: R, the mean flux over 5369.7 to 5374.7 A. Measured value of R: 25.2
